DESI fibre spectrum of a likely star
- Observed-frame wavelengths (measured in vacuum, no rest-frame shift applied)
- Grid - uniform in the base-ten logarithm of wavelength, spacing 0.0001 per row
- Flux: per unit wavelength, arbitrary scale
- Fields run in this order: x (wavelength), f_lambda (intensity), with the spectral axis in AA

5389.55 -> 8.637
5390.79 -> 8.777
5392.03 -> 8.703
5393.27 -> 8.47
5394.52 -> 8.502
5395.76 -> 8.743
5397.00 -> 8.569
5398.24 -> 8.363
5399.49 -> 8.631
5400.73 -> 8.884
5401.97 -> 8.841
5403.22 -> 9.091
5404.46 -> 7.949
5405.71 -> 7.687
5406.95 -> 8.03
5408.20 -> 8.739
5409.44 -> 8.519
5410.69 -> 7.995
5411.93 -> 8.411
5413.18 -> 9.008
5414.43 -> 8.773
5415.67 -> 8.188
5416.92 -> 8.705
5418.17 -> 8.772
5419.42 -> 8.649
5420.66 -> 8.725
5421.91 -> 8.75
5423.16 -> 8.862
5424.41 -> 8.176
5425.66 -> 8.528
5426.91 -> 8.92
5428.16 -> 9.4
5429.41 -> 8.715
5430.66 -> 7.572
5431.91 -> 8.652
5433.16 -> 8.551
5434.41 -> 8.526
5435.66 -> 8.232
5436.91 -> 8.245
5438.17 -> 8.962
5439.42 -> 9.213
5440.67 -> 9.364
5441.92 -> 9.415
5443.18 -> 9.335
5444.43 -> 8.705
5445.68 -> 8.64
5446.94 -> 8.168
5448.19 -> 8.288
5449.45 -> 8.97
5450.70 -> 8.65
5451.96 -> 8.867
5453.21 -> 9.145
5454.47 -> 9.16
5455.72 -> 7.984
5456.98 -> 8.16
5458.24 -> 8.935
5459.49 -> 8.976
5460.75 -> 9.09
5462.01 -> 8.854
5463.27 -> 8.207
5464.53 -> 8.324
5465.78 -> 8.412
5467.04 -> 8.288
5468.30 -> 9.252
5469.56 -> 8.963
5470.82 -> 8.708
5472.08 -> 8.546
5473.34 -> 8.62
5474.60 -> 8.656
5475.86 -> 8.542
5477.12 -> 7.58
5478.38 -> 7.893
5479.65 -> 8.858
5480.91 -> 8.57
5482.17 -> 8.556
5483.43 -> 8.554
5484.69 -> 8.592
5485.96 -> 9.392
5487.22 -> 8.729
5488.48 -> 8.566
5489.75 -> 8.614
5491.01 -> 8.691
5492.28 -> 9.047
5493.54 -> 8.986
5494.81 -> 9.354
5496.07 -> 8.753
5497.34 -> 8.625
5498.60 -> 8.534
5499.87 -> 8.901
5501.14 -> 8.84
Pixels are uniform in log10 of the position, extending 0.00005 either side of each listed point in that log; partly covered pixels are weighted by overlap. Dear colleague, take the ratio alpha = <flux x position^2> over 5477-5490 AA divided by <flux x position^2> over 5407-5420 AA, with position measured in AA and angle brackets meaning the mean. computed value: 1.03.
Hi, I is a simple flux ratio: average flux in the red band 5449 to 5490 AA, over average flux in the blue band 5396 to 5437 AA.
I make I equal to 1.01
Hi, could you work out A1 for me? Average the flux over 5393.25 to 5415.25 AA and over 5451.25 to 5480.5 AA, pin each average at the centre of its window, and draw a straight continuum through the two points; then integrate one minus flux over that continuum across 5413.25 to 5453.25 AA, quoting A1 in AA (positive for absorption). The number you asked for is -0.7 AA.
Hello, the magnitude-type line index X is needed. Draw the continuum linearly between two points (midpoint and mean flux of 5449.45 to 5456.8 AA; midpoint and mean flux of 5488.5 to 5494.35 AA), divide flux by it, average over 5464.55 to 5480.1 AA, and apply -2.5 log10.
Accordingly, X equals 0.03 mag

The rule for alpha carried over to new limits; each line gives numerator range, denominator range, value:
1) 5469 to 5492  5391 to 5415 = 1.04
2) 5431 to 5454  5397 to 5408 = 1.05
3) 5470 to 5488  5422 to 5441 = 1.01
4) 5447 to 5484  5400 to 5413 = 1.04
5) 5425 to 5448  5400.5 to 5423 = 1.03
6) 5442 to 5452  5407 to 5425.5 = 1.03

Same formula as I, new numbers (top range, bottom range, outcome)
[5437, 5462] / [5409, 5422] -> 1.03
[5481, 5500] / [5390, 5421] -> 1.03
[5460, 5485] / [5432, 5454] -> 0.97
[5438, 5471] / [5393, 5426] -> 1.03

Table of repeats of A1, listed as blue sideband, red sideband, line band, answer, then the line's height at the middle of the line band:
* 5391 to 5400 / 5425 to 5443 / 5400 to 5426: 0.3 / 8.65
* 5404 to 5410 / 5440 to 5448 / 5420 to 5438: 0.1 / 8.62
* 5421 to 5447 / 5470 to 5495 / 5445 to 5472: 0.0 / 8.68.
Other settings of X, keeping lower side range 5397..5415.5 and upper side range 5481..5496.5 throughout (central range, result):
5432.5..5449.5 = -0.02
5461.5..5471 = 0.01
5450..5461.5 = -0.01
